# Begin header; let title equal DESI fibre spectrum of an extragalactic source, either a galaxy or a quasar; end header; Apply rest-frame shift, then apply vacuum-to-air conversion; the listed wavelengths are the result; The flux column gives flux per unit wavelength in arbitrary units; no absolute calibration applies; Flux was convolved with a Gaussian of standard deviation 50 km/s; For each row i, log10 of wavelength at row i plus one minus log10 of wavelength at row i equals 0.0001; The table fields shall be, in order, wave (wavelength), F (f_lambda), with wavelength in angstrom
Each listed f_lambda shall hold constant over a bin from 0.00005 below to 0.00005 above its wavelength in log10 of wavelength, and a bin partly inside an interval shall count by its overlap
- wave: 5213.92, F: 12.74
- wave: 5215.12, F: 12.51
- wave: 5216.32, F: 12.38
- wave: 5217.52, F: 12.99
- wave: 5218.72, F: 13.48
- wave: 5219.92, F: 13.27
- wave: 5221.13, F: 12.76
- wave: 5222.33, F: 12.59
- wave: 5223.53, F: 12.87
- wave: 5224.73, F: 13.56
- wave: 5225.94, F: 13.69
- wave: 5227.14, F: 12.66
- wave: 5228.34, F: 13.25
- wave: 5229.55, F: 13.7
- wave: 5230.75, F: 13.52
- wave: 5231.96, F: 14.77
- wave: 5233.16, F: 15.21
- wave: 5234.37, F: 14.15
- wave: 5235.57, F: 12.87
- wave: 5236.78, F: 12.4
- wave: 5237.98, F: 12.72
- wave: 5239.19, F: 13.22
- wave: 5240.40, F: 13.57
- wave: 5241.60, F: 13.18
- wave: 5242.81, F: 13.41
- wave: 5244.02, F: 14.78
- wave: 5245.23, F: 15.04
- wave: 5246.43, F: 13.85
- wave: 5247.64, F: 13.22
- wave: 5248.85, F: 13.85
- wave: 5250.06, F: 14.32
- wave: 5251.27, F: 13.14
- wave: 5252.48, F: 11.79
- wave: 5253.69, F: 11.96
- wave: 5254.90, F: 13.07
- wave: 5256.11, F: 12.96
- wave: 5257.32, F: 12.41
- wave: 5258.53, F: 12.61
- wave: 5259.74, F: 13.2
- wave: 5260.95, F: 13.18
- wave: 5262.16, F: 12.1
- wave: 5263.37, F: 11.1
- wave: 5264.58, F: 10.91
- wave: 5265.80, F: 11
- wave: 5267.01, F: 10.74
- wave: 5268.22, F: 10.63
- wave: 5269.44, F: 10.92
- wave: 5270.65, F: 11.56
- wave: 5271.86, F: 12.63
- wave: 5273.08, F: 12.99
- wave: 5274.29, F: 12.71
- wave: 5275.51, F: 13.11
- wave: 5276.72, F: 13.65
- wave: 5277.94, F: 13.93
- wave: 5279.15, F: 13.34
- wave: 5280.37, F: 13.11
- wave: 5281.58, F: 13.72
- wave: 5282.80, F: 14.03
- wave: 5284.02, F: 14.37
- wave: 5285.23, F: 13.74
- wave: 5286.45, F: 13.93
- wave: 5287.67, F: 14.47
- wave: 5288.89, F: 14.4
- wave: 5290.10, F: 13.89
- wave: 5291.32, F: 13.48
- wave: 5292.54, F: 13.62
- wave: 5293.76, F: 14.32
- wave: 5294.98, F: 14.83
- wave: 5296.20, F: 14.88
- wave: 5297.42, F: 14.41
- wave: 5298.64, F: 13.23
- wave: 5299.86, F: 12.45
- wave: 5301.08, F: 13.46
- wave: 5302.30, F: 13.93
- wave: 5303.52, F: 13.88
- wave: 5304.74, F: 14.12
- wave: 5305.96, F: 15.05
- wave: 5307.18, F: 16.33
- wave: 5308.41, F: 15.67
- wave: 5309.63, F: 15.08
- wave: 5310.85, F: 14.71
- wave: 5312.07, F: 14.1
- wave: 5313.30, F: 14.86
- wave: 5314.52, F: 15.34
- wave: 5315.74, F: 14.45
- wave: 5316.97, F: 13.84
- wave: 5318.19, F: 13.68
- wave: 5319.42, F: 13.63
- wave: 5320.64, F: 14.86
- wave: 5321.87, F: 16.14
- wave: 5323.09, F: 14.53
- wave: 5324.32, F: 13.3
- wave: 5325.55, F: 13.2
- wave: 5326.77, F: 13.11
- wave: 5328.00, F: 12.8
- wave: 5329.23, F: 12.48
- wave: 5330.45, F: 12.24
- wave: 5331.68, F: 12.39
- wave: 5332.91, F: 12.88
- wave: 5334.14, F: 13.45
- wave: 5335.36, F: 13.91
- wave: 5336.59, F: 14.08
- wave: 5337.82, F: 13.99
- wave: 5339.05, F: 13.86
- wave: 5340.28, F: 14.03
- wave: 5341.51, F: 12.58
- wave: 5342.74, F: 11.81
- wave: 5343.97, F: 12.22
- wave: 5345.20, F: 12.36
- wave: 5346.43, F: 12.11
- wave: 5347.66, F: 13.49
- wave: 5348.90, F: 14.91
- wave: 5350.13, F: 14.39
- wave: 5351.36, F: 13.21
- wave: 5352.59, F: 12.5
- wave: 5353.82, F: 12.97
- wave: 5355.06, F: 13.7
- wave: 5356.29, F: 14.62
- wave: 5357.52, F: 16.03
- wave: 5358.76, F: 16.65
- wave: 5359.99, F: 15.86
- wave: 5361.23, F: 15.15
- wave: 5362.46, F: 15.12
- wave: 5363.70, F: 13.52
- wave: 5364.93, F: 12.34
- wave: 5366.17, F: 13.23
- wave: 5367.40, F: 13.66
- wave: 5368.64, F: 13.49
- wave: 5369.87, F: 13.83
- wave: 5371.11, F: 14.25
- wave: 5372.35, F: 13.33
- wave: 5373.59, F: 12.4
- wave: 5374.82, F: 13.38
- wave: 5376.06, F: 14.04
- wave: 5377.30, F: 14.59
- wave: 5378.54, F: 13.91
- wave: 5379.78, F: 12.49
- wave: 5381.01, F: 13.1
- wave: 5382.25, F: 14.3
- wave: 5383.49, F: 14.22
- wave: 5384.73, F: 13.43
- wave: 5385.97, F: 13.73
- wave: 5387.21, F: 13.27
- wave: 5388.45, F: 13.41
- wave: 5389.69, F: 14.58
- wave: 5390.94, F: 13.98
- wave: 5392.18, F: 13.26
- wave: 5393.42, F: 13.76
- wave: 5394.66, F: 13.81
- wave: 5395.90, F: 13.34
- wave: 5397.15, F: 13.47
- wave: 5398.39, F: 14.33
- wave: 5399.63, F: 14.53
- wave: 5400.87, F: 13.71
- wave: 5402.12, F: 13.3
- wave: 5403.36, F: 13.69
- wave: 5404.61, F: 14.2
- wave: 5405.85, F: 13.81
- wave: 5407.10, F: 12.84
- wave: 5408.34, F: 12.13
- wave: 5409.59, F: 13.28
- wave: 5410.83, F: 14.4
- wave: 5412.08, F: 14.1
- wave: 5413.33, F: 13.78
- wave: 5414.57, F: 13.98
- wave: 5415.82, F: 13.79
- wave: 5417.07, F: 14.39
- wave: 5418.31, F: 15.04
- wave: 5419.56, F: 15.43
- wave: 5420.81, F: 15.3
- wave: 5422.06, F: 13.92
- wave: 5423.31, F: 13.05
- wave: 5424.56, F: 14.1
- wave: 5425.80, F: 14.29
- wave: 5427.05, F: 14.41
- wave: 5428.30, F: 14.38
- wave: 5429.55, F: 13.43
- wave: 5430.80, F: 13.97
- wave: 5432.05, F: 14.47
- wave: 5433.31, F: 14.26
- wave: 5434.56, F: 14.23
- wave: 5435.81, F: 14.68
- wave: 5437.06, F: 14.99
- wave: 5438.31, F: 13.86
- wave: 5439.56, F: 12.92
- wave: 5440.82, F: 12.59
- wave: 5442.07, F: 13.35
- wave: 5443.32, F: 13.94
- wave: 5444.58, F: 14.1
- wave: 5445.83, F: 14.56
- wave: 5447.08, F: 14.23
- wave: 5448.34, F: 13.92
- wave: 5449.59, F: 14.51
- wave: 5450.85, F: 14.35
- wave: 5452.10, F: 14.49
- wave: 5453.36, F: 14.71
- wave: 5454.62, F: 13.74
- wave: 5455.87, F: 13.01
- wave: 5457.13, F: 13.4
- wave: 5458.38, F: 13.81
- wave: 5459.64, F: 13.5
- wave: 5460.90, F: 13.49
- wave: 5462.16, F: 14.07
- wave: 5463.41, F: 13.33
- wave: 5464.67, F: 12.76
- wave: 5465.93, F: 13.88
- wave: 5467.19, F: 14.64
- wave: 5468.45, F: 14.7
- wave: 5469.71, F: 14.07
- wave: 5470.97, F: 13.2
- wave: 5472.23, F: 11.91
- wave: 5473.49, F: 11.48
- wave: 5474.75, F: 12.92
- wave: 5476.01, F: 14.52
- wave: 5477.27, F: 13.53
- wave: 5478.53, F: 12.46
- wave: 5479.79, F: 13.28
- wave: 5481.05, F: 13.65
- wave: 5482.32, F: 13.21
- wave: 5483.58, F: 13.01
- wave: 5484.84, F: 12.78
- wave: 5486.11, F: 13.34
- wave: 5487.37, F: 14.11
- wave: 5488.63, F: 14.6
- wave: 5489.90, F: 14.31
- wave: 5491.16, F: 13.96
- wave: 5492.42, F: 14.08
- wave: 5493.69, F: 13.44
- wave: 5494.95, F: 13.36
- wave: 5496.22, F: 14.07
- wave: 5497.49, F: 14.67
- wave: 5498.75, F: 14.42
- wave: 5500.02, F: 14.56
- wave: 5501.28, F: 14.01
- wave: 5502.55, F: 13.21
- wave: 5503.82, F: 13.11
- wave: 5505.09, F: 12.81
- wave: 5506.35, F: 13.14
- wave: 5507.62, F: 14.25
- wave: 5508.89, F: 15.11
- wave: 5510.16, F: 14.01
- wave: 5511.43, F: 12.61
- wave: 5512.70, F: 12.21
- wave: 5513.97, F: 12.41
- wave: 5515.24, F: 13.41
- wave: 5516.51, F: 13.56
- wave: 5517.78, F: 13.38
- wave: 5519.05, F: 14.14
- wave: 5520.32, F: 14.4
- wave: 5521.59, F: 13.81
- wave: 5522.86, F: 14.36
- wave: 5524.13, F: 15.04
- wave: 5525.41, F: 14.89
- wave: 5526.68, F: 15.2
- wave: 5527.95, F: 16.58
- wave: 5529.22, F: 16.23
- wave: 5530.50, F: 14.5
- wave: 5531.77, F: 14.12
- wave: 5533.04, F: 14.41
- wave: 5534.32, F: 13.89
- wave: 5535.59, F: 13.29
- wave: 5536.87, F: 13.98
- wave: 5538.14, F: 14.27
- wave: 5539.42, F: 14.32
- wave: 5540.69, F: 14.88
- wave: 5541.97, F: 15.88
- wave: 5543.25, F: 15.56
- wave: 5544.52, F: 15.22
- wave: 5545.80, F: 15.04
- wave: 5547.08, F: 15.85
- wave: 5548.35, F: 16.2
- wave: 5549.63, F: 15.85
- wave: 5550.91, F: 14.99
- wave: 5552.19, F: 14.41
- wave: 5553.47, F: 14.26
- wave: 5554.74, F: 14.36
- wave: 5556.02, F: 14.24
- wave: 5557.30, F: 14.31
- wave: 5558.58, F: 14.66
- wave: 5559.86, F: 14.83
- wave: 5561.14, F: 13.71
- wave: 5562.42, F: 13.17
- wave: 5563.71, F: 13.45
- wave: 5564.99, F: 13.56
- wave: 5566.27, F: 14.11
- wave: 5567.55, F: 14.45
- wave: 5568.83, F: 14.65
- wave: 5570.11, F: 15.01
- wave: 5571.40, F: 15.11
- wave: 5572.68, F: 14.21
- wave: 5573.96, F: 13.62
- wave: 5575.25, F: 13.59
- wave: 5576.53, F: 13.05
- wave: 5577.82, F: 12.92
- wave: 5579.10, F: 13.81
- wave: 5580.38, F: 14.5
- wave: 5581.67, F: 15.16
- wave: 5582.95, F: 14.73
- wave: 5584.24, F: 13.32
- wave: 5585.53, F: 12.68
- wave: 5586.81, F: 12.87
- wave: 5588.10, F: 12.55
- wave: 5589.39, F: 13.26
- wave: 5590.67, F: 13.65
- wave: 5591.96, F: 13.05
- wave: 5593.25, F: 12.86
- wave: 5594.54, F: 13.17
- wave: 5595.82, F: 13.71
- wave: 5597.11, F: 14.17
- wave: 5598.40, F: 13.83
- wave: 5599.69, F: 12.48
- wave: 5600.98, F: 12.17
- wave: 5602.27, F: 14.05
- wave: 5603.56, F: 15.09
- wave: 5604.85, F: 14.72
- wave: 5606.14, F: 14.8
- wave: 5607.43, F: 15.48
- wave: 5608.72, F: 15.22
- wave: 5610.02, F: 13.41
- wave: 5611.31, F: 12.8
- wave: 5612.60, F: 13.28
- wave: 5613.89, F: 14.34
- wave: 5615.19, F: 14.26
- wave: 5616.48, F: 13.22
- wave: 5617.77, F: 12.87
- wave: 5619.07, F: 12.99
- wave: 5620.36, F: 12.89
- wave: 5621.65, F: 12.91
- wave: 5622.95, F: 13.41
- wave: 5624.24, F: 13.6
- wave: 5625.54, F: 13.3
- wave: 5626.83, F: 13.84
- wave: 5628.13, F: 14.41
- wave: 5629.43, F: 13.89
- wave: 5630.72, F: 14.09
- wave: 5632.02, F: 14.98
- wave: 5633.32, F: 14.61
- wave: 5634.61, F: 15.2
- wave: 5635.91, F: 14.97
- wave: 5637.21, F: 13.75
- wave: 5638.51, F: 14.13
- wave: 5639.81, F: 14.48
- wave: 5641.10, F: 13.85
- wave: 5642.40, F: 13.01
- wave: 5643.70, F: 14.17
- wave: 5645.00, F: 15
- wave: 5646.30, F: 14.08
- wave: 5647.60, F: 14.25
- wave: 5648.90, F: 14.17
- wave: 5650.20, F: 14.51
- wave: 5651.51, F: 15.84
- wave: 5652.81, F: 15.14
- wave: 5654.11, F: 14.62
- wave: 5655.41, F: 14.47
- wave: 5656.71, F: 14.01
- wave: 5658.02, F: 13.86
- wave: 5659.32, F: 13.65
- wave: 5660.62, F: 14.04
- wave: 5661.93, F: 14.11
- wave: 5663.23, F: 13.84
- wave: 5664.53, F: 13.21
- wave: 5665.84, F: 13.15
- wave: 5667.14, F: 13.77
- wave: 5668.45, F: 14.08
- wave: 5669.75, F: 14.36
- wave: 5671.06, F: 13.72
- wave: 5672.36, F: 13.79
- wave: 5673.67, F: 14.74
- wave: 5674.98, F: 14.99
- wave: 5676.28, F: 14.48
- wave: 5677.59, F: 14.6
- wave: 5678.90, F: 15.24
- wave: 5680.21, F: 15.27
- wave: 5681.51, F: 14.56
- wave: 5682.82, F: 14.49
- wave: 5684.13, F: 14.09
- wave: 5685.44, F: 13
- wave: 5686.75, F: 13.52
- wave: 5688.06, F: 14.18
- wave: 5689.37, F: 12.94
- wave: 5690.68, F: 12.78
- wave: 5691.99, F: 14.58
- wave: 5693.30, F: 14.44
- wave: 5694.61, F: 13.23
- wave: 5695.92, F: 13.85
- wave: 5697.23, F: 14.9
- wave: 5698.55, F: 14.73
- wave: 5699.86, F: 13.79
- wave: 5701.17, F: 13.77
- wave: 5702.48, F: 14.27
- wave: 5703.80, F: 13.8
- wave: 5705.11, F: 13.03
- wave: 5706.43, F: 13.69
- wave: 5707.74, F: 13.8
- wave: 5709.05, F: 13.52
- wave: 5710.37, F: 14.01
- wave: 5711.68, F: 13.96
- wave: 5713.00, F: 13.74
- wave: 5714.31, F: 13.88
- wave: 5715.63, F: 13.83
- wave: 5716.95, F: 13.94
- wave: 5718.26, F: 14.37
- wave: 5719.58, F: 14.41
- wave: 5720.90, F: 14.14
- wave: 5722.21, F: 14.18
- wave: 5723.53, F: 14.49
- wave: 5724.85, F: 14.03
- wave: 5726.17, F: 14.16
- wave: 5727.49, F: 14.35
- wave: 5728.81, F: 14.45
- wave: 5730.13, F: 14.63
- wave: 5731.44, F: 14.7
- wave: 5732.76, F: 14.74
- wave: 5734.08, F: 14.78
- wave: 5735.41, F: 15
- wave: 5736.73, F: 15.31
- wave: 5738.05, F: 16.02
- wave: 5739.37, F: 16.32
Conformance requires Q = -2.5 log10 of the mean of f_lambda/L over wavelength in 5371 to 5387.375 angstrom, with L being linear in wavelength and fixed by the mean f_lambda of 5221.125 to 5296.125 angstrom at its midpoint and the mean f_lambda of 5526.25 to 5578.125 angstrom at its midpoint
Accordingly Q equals 0.012 mag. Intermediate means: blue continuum 13.2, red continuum 14.5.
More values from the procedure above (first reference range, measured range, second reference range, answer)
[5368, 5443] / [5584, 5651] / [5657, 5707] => 0.01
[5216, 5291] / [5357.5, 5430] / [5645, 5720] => -0.04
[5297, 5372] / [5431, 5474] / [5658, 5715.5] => 0.01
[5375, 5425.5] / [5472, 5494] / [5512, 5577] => 0.06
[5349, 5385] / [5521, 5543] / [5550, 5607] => -0.06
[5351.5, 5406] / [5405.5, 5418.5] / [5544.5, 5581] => 0.02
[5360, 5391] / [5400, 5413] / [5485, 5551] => 0.02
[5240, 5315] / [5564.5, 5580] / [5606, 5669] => -0.01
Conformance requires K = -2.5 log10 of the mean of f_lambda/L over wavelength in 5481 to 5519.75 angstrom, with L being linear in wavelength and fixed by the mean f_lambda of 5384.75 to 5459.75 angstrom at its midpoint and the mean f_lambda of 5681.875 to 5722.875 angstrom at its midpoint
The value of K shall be 0.02 mag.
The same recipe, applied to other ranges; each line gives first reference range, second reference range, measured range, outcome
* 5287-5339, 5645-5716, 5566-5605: 0.03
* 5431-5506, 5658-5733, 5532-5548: -0.07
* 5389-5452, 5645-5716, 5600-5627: 0.03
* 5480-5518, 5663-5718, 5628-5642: -0.04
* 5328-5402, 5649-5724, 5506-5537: -0.02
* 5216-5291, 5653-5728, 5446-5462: -0.03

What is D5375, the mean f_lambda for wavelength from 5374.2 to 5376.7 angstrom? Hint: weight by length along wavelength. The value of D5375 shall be 13.7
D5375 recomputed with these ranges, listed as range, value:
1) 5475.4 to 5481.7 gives 13.5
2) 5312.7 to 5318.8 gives 14.4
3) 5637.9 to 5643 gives 13.9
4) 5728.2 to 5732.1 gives 14.6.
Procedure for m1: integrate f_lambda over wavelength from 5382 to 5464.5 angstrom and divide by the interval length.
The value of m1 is 13.9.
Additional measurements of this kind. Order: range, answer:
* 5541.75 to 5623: 14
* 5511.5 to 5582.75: 14.4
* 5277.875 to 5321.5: 14.2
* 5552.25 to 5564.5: 14.1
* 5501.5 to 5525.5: 13.7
